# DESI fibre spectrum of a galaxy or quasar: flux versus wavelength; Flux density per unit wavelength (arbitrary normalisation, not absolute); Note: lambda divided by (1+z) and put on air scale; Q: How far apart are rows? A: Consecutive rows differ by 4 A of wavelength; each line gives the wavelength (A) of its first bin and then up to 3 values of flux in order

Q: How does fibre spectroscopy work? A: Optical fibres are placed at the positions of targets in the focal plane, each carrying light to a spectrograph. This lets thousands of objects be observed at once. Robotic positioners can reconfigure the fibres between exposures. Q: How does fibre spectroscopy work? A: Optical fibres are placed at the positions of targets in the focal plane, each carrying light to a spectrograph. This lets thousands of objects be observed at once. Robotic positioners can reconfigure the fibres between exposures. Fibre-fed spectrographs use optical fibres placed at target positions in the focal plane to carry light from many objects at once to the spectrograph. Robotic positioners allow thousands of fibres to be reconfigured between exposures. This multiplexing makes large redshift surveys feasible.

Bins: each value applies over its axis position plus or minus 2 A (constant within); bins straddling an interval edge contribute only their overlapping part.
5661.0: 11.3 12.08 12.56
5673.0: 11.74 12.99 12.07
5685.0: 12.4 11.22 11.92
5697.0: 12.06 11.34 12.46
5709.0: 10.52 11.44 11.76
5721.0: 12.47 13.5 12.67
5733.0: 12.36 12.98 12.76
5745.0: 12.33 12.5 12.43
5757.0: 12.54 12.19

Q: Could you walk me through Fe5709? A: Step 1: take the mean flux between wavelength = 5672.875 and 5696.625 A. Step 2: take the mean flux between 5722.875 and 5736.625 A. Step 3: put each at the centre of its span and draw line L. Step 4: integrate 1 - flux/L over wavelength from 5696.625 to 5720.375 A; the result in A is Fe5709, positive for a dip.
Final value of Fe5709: 1.7 A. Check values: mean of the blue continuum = 12.1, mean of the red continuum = 12.9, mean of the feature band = 11.6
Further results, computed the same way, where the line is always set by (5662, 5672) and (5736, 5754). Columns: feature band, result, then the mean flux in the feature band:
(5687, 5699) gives 0.6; 11.7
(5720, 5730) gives -0.4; 12.9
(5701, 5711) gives 0.7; 11.5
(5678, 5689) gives 0.1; 12.1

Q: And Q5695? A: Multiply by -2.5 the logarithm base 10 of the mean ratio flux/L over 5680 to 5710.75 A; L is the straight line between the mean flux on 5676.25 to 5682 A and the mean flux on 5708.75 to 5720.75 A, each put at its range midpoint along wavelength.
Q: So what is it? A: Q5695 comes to 0.029 mag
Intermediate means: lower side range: 12.5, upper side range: 11.5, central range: 11.7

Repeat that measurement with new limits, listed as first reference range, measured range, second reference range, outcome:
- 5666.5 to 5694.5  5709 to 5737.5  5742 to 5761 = 0.00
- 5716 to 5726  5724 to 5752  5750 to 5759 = -0.01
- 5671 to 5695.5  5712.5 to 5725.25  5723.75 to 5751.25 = 0.02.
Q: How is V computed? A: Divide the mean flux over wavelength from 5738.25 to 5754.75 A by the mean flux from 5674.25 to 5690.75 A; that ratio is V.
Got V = 1.0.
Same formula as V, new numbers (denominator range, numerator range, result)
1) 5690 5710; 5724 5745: 1.09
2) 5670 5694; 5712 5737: 1.03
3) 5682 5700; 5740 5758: 1.05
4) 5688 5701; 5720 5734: 1.09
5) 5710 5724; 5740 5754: 1.05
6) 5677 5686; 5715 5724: 0.99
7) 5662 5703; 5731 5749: 1.05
